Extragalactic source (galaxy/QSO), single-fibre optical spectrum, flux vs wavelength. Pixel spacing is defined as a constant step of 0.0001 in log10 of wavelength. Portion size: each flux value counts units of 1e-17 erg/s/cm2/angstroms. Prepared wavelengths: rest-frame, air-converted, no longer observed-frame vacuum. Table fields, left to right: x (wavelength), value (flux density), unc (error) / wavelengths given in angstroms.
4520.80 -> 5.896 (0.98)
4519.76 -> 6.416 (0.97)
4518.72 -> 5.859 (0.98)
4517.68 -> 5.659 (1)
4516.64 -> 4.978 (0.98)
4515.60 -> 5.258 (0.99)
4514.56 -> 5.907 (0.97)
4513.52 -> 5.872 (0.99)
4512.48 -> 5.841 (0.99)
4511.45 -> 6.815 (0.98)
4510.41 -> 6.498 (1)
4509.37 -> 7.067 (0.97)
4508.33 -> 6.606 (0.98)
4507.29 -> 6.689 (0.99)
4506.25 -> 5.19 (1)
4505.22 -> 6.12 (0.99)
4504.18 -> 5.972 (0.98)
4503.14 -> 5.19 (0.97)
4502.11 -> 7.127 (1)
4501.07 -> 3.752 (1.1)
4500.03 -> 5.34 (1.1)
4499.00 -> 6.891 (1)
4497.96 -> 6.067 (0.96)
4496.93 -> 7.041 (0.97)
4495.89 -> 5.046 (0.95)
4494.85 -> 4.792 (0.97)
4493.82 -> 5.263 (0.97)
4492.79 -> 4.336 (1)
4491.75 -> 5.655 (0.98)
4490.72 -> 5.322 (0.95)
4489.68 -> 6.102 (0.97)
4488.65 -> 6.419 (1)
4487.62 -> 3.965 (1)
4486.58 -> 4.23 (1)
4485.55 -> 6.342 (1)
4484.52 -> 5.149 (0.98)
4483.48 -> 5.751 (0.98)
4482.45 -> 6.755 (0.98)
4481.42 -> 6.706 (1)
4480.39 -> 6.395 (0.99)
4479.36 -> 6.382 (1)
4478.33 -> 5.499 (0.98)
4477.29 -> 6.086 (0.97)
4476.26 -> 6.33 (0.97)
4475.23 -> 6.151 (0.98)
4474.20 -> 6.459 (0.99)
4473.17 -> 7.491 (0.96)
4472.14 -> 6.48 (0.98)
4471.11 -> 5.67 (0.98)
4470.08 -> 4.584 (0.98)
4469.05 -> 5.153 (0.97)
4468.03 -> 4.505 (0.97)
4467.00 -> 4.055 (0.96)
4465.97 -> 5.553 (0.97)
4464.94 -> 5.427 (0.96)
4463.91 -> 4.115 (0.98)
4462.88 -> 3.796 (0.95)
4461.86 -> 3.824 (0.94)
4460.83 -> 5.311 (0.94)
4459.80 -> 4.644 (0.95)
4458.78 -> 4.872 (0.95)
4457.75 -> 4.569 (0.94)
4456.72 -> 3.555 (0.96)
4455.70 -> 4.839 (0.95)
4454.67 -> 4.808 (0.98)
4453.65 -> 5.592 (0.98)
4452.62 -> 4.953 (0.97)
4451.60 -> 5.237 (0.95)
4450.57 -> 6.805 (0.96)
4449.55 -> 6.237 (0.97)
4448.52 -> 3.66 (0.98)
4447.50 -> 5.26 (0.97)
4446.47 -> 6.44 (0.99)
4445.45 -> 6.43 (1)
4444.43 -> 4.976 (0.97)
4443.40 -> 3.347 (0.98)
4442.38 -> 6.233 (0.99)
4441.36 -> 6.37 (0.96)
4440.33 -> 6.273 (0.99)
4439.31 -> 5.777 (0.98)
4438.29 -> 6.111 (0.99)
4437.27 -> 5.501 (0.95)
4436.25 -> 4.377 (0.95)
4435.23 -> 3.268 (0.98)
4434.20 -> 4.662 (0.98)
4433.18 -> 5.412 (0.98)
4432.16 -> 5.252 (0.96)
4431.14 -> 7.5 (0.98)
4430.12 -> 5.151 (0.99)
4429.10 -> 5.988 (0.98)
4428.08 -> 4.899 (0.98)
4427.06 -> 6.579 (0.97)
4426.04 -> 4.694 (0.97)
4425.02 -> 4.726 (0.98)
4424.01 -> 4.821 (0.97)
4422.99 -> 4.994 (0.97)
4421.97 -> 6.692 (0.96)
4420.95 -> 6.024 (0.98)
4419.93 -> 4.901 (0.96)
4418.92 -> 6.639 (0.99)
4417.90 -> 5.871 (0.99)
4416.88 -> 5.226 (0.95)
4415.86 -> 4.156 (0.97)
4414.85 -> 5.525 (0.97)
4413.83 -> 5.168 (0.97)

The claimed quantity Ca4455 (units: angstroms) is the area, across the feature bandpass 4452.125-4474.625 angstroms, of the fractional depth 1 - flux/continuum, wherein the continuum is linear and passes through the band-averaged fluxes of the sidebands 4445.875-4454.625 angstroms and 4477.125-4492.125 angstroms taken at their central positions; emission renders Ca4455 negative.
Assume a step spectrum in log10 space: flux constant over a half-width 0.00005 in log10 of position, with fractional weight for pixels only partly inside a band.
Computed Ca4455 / 2.4 angstroms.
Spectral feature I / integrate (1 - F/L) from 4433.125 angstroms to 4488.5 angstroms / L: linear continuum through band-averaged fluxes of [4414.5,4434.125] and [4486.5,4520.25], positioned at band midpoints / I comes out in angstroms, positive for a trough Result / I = 2.7 angstroms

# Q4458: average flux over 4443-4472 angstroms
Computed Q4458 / 4.96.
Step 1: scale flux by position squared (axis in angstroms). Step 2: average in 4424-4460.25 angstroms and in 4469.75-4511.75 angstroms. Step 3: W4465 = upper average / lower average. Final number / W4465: 1.1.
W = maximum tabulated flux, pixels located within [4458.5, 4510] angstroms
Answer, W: 7.491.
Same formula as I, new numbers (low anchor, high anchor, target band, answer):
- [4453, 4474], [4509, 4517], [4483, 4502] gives 0.5 angstroms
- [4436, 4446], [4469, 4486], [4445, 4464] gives 2.5 angstroms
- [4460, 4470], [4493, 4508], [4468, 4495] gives -3.2 angstroms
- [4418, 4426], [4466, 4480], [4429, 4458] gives 1.5 angstroms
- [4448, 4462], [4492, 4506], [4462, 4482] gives -1.5 angstroms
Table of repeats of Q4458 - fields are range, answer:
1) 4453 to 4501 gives 5.4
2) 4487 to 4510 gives 5.72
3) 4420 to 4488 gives 5.39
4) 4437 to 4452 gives 5.65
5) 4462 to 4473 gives 4.98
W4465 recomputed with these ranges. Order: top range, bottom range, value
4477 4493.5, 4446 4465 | 1.17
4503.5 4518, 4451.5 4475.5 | 1.22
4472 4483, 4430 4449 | 1.22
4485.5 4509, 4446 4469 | 1.17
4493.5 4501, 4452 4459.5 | 1.22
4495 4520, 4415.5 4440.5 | 1.14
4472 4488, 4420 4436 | 1.15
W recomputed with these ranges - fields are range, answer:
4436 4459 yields 6.805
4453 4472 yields 5.67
